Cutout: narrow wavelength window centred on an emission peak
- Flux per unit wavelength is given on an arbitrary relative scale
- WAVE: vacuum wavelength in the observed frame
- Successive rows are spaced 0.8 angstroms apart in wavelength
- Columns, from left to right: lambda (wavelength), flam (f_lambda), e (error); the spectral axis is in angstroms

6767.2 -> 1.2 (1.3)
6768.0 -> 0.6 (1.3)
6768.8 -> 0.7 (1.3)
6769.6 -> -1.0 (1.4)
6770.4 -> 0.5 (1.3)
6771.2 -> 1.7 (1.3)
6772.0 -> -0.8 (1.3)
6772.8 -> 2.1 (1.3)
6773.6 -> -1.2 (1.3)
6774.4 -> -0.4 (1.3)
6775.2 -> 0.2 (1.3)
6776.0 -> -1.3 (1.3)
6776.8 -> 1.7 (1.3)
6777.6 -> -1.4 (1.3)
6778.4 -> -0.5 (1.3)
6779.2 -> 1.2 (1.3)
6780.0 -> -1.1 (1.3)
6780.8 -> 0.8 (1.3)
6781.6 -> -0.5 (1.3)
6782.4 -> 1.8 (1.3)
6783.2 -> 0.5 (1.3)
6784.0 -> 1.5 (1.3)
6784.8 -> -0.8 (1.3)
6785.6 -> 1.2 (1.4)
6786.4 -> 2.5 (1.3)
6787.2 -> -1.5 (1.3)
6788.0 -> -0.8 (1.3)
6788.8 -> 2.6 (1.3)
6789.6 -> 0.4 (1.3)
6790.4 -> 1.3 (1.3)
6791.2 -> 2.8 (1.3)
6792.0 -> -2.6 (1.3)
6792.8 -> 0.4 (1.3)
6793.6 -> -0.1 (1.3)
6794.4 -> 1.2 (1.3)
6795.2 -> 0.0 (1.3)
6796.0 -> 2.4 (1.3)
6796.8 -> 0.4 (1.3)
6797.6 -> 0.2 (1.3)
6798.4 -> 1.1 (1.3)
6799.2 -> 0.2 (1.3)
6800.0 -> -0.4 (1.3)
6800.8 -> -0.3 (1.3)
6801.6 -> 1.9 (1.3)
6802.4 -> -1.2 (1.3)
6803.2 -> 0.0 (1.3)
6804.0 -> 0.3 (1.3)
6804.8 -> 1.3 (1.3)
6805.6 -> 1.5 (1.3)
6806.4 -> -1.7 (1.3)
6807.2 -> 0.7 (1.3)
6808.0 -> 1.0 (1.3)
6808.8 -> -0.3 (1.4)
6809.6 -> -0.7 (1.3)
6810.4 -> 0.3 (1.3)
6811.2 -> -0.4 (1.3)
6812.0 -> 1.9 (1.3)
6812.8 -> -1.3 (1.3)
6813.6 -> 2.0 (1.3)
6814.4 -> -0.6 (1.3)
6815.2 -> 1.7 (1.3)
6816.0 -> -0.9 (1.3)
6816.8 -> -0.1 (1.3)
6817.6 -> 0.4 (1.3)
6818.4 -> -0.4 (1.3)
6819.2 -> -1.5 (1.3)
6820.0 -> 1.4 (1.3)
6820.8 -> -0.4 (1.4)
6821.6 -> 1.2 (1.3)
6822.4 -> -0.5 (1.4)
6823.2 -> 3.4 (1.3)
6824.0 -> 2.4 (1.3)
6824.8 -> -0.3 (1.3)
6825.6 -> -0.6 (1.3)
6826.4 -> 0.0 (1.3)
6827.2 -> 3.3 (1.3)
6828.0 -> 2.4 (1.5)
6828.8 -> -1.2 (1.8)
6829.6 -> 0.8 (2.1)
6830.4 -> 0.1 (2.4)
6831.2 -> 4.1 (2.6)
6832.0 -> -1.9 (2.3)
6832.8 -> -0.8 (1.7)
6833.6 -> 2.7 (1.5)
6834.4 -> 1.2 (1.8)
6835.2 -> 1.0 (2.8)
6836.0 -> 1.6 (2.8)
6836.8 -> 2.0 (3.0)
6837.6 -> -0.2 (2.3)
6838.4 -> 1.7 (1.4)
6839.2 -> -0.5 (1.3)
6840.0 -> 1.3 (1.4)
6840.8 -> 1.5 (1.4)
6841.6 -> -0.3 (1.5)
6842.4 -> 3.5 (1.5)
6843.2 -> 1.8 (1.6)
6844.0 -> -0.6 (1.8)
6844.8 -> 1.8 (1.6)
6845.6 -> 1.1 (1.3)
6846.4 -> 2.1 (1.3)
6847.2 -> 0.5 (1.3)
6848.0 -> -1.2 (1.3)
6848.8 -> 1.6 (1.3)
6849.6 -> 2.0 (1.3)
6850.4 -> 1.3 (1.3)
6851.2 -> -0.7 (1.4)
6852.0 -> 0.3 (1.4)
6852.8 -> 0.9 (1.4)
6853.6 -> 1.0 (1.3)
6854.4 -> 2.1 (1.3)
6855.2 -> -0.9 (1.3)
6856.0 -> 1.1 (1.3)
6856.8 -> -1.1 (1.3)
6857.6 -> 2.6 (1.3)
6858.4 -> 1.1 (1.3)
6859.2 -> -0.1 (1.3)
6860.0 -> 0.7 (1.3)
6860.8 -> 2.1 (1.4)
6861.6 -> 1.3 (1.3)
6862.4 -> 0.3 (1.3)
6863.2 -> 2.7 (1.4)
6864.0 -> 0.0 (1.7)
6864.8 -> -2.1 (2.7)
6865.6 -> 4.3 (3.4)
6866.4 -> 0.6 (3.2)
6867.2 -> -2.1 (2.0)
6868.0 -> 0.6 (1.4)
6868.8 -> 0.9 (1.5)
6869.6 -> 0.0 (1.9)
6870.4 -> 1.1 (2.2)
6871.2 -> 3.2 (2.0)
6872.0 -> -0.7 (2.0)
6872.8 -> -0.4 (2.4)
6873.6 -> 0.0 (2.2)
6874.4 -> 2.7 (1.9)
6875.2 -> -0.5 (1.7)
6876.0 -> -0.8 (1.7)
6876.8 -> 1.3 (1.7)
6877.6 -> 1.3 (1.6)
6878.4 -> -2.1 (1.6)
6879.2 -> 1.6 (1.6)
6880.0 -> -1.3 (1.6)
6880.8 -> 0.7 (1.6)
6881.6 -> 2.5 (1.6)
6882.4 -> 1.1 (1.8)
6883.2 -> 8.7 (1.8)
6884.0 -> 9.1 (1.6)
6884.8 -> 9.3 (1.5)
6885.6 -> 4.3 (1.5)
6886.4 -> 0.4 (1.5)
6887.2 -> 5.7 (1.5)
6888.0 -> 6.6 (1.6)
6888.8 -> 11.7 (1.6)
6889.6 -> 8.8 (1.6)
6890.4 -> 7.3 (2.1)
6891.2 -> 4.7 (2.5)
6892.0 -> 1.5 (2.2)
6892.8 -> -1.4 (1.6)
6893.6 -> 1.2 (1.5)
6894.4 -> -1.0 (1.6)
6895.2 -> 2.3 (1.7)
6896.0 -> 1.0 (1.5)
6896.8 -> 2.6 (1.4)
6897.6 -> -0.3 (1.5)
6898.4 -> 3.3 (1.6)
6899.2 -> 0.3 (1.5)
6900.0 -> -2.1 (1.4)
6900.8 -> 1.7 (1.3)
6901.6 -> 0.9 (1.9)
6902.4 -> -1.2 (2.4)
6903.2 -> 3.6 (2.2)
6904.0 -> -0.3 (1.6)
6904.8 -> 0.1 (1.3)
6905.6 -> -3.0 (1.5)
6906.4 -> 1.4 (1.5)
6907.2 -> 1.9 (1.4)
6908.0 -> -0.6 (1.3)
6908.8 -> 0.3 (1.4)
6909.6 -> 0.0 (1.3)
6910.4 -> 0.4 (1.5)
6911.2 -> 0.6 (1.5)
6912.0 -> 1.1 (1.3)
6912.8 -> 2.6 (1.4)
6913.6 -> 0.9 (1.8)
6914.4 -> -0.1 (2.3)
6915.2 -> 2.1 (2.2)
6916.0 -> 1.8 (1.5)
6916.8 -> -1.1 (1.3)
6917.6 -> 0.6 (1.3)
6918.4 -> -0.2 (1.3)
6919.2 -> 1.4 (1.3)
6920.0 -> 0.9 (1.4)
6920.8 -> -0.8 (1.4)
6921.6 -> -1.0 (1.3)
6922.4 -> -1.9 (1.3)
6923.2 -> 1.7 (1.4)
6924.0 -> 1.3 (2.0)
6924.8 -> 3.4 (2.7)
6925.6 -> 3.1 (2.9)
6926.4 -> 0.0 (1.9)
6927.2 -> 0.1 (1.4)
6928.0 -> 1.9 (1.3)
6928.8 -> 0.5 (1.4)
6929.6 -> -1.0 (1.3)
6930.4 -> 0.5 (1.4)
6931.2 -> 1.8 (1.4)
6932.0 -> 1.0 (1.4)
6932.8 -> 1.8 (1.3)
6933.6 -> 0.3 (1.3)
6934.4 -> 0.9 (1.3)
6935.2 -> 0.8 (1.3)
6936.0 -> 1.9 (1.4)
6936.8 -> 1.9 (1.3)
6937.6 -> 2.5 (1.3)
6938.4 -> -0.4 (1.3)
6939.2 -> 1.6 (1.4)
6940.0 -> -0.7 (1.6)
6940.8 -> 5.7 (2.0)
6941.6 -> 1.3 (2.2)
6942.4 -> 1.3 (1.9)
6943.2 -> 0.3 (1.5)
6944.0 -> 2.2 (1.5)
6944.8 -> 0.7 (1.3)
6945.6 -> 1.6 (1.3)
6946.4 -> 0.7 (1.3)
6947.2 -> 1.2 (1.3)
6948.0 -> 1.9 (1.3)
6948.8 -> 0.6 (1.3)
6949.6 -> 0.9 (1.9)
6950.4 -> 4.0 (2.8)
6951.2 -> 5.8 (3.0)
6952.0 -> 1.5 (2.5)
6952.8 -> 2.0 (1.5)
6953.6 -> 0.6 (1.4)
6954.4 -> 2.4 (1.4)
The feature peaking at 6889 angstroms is [O II]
